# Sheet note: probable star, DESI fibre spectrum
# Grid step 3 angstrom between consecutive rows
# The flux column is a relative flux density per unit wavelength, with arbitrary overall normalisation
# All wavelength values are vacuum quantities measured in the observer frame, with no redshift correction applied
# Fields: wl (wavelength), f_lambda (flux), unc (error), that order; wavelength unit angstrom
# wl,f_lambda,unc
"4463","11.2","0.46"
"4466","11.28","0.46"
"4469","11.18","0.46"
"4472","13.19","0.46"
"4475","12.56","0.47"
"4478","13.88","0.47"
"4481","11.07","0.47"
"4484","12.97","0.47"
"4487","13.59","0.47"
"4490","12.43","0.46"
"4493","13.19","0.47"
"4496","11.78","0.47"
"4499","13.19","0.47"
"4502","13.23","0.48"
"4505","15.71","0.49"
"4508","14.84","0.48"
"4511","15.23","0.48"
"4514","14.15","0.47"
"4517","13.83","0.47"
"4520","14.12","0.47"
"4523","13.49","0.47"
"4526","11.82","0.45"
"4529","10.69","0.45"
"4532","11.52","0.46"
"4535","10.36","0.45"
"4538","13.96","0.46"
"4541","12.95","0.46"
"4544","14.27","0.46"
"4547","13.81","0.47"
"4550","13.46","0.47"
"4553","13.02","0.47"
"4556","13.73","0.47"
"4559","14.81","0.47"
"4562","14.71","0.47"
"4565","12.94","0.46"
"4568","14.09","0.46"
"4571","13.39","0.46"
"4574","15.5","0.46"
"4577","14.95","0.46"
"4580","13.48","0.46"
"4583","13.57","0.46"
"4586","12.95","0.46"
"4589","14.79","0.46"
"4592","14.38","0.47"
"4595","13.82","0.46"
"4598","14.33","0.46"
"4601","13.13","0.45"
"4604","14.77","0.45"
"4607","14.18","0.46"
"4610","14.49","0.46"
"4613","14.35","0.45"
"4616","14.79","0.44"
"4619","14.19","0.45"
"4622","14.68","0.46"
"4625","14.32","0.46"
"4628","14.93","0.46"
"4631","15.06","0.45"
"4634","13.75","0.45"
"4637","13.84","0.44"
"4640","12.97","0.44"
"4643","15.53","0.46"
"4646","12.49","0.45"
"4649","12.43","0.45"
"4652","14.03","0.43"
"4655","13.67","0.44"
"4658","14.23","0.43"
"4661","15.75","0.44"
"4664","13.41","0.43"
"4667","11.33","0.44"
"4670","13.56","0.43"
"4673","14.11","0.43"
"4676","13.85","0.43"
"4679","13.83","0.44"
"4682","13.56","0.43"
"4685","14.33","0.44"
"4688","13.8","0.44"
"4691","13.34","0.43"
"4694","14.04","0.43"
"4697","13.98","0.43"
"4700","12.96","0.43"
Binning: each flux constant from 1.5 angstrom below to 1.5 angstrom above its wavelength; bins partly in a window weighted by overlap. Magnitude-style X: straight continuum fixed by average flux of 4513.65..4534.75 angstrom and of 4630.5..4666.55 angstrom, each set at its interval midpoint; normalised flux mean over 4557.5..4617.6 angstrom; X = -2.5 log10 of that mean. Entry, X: -0.08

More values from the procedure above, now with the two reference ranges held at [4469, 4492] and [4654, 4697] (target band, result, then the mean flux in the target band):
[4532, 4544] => 0.04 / 12.5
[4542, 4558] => -0.05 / 13.7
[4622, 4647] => -0.05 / 14.2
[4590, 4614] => -0.06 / 14.2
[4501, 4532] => -0.06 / 13.6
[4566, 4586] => -0.06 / 14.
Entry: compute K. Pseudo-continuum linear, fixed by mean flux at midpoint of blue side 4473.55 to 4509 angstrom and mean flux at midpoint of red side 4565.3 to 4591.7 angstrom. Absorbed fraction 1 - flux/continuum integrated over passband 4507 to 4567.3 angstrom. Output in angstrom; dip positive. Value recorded 1.1 angstrom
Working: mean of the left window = 13.2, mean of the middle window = 13.4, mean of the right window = 14.1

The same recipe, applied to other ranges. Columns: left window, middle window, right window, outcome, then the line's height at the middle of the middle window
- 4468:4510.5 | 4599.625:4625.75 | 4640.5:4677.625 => -1.5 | 13.5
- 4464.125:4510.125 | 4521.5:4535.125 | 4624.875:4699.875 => 1.5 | 13.2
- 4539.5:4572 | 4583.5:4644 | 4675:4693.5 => -2.1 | 13.8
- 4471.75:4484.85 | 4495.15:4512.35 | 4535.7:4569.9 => -1.4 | 13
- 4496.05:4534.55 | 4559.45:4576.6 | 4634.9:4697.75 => -1.0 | 13.5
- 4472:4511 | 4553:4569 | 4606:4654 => -0.3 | 13.7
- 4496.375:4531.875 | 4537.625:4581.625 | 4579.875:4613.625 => -0.4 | 13.8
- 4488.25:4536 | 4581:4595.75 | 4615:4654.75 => -0.2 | 13.7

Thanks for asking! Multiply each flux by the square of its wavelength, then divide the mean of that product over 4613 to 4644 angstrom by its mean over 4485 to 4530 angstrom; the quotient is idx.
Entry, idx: 1.1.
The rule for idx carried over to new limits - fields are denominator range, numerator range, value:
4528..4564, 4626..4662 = 1.11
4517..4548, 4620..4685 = 1.15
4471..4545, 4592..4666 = 1.14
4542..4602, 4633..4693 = 1.02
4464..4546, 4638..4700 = 1.13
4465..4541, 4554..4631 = 1.14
